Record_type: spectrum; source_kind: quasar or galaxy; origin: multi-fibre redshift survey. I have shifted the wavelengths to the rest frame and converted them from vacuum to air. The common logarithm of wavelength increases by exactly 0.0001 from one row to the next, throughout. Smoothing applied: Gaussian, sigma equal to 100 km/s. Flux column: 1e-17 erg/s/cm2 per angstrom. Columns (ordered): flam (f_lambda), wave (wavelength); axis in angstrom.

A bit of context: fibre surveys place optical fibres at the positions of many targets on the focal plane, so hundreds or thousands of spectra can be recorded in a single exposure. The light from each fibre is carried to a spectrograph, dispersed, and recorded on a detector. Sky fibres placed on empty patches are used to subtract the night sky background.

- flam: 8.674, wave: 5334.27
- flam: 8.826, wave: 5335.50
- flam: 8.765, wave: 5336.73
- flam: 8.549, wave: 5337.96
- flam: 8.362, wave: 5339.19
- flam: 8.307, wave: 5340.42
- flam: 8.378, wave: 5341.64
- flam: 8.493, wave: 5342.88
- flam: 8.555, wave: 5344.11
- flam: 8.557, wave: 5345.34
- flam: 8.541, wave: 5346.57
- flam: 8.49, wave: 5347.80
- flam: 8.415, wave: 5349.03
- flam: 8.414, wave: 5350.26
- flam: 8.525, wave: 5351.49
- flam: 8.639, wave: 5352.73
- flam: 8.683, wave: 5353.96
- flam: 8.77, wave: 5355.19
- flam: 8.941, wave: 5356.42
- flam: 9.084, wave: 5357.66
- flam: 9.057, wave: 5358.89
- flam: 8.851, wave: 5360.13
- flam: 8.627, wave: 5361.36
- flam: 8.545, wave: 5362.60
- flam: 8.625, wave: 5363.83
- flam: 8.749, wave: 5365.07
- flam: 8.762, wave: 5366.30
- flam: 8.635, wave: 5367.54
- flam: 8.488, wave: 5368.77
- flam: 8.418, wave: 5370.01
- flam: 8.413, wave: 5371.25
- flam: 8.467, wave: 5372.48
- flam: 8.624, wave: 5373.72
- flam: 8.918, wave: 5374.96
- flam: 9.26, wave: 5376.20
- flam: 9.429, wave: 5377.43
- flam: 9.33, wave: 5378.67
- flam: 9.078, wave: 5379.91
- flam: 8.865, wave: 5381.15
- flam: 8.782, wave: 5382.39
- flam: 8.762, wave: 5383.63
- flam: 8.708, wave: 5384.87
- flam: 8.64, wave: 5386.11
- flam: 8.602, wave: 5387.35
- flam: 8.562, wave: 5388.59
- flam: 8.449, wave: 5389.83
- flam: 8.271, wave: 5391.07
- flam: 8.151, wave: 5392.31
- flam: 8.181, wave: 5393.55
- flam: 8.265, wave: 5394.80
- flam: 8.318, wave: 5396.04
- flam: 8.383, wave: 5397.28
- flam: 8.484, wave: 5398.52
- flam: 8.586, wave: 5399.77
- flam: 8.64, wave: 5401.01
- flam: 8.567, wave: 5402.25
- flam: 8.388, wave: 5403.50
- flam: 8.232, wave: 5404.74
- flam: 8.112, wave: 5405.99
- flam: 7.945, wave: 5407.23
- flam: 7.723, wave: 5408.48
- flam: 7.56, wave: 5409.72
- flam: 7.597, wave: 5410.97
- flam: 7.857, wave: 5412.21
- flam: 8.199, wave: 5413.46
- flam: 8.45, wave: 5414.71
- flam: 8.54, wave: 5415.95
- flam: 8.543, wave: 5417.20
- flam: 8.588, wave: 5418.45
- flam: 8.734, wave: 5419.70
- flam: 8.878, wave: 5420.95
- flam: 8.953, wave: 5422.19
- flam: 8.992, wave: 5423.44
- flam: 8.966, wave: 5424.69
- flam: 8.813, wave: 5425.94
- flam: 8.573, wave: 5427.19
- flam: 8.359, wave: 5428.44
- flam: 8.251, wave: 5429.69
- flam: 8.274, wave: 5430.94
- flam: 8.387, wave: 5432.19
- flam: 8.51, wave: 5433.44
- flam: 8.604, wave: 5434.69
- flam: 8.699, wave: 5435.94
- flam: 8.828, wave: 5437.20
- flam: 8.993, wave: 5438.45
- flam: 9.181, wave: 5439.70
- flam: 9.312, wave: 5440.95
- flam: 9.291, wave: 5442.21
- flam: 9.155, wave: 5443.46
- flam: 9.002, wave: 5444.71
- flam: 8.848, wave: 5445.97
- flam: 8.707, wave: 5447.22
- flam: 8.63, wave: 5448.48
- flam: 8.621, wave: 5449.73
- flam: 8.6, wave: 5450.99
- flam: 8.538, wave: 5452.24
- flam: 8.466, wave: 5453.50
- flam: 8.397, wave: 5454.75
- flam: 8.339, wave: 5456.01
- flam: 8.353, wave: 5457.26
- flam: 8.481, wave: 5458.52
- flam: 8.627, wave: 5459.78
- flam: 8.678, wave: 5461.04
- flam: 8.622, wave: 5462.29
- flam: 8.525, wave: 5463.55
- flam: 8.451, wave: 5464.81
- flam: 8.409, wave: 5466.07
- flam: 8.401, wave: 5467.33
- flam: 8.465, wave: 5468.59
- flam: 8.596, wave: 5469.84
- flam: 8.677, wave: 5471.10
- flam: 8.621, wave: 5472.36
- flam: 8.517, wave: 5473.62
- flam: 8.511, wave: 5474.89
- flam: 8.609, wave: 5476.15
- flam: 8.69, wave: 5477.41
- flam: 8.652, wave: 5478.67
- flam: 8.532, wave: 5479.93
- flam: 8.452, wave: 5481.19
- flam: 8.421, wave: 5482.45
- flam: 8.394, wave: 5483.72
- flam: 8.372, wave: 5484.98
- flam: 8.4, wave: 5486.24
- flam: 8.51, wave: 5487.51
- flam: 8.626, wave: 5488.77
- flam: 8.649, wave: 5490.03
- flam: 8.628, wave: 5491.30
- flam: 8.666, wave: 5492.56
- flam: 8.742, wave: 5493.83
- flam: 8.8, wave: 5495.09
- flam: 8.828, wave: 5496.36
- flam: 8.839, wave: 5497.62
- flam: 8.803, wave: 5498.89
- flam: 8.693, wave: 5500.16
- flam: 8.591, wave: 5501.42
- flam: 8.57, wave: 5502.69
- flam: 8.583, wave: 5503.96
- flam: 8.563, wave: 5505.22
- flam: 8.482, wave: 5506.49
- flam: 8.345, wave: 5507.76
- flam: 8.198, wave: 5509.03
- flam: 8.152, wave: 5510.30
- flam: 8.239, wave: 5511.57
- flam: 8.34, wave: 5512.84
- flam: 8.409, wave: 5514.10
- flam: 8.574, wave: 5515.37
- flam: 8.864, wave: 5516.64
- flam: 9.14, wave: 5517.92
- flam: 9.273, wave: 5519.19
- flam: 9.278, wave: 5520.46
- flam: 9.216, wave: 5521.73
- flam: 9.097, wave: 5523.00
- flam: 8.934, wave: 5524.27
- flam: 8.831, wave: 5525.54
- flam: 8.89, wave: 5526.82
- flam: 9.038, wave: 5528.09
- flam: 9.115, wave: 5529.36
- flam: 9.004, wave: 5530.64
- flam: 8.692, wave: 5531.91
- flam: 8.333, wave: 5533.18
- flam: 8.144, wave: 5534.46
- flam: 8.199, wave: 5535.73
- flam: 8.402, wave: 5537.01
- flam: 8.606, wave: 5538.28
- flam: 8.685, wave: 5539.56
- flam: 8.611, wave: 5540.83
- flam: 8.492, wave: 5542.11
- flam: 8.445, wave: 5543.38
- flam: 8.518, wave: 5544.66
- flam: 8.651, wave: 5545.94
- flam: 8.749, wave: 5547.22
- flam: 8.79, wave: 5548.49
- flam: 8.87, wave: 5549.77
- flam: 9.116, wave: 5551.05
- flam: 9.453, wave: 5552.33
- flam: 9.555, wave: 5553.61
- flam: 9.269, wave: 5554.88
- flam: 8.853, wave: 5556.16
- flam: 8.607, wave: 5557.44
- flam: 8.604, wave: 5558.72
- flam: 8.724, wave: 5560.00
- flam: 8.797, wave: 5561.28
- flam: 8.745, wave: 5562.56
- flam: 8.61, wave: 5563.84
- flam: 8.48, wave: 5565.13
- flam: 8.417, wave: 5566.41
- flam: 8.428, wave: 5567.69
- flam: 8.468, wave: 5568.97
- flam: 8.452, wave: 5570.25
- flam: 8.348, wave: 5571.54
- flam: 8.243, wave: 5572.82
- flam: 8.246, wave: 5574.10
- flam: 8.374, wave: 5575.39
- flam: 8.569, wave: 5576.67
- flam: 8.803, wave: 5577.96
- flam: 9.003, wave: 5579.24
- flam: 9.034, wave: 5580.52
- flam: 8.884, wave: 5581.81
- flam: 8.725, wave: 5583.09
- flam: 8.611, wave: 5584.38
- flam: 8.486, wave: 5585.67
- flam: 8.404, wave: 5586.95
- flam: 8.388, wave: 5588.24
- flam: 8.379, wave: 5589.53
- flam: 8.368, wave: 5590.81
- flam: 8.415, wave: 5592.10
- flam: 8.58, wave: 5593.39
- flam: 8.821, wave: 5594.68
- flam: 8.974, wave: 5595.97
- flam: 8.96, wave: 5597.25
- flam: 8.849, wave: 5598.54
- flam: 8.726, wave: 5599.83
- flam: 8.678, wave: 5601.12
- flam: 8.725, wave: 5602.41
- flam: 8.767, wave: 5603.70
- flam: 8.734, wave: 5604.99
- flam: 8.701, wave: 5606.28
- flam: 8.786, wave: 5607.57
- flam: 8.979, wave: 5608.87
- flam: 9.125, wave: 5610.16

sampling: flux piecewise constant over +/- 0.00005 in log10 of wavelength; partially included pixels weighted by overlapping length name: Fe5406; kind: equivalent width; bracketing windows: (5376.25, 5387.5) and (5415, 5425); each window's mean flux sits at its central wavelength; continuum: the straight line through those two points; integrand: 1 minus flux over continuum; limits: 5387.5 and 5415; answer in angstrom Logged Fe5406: 1.9 angstrom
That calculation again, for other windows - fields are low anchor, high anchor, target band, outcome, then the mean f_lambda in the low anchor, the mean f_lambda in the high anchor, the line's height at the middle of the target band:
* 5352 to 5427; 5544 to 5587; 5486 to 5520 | 0.2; 8.58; 8.71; 8.66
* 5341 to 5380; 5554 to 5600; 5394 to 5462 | 1.2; 8.71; 8.63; 8.68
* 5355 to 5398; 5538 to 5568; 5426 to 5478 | 0.5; 8.68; 8.76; 8.72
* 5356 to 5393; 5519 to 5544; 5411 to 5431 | 0.5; 8.73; 8.76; 8.74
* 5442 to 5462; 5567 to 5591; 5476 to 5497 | 0.1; 8.66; 8.54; 8.63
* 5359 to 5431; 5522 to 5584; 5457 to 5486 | 0.3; 8.54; 8.71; 8.62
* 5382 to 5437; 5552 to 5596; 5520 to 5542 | -0.4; 8.43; 8.65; 8.59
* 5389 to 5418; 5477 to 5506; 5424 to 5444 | -0.9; 8.24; 8.61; 8.37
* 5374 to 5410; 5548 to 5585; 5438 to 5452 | -0.5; 8.53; 8.73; 8.59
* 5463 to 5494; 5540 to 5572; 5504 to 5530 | -0.3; 8.54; 8.72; 8.63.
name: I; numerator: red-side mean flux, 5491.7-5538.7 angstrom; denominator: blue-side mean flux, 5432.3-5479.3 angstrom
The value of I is 1.00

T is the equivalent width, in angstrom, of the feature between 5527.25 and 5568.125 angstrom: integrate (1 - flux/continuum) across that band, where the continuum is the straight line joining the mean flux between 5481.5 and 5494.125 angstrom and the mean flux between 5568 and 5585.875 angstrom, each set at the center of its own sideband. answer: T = -0.7 angstrom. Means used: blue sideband 8.53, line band 8.72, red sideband 8.59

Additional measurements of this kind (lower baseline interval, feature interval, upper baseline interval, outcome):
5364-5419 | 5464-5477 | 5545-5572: 0.1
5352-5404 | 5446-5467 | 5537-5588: 0.3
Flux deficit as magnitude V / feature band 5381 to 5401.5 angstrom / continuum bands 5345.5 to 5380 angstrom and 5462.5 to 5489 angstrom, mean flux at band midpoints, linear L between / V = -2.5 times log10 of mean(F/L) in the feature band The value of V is 0.02 mag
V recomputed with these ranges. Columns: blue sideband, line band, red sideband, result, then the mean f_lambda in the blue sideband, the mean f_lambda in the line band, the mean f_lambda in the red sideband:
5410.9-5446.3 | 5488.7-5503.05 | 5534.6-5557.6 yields 0.00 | 8.68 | 8.71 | 8.76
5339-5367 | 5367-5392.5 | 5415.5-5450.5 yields -0.01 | 8.63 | 8.72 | 8.76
